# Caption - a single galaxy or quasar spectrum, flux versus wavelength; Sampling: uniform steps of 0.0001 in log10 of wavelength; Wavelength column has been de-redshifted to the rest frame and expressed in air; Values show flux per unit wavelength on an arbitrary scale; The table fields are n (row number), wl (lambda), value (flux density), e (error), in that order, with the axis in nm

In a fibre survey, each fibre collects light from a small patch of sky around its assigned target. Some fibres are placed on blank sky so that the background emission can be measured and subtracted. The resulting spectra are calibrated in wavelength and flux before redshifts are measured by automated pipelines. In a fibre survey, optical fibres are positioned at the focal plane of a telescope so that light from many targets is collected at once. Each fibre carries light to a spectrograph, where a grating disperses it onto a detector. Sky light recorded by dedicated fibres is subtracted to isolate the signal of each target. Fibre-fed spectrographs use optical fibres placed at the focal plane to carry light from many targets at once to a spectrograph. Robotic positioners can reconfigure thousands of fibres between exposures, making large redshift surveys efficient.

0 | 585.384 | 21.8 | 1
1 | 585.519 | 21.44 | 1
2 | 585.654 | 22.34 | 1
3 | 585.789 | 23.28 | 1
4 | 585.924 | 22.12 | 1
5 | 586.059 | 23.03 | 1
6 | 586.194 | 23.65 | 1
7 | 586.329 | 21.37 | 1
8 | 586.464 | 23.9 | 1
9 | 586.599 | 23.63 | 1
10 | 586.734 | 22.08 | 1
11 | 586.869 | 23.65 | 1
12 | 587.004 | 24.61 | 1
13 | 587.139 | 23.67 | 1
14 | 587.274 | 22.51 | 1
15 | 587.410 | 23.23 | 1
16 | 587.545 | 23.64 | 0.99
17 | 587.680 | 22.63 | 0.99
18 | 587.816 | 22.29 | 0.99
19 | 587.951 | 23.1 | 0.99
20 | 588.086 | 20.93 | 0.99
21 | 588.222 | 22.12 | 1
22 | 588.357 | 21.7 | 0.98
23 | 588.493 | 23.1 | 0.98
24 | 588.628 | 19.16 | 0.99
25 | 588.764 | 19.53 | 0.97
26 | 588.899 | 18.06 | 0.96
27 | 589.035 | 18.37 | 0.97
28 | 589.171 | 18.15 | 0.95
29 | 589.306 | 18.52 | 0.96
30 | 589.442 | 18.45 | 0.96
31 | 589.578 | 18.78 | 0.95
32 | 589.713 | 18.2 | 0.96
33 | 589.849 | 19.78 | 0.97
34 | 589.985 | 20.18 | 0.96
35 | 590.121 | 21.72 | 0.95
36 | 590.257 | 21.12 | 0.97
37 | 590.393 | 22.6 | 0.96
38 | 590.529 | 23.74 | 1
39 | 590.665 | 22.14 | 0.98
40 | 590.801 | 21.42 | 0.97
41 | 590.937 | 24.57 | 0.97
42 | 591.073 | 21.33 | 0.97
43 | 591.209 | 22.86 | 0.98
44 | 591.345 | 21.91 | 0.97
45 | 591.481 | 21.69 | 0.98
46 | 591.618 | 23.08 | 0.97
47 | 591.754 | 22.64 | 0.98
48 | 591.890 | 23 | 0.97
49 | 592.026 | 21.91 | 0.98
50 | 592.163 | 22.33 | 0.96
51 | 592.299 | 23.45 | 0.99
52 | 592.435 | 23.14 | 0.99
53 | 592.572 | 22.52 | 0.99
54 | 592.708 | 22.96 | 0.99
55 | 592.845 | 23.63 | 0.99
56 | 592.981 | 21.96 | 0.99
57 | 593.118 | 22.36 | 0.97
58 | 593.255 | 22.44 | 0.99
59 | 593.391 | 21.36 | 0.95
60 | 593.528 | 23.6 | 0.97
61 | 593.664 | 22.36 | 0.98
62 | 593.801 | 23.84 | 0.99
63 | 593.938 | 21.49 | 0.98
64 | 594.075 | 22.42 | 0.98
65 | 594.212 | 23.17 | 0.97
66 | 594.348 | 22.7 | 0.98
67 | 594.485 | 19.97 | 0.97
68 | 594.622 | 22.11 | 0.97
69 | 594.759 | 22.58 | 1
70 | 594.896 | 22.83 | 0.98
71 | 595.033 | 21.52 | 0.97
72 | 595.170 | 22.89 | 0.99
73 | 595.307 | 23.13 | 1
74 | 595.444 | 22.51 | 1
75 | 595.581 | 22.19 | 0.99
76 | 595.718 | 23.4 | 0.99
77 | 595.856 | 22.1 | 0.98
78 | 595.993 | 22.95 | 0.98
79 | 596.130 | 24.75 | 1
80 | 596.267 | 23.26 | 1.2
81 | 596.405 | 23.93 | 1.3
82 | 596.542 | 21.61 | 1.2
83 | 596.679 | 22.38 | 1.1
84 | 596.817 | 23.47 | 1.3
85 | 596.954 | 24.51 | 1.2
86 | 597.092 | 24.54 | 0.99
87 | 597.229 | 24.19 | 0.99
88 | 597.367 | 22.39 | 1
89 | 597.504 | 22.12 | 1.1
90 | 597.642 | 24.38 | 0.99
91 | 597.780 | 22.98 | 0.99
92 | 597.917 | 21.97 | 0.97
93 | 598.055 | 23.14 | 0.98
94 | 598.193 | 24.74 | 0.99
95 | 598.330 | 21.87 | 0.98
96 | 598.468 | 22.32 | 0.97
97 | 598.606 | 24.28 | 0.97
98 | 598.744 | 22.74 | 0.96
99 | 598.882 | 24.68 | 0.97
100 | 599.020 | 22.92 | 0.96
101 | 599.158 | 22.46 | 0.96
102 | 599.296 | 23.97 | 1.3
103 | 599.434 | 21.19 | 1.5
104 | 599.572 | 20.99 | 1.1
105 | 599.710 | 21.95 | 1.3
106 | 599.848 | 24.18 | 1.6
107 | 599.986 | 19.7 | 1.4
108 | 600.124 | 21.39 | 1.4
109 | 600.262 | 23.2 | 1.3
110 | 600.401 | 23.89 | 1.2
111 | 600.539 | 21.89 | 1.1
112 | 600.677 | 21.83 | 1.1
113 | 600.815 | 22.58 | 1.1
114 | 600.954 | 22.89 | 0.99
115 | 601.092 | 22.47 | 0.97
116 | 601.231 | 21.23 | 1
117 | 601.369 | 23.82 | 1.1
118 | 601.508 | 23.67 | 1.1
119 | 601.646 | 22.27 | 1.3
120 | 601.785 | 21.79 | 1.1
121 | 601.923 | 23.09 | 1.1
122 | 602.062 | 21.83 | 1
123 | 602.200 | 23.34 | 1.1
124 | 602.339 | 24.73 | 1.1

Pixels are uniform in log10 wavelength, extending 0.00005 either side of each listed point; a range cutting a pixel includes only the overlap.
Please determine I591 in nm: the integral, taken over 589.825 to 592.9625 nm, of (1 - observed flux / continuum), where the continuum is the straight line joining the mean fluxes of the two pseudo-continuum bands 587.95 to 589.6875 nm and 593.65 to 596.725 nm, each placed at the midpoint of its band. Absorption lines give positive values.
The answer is -0.21 nm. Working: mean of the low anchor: 19.8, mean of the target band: 22.4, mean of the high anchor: 22.6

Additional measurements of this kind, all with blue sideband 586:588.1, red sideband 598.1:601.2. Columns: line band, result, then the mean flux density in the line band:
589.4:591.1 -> 0.14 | 21.1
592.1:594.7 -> 0.04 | 22.5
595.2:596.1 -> 0.00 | 22.8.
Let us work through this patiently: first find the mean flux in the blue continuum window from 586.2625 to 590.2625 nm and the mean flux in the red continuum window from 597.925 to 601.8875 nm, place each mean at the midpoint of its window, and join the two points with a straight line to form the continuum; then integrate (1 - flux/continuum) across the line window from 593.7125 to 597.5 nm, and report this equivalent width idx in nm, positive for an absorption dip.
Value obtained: -0.12 nm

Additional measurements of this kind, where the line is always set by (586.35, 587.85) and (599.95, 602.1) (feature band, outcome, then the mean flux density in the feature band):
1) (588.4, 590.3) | 0.294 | 19.5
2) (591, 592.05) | 0.029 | 22.3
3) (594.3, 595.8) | 0.027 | 22.3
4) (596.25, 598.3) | -0.060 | 23.3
